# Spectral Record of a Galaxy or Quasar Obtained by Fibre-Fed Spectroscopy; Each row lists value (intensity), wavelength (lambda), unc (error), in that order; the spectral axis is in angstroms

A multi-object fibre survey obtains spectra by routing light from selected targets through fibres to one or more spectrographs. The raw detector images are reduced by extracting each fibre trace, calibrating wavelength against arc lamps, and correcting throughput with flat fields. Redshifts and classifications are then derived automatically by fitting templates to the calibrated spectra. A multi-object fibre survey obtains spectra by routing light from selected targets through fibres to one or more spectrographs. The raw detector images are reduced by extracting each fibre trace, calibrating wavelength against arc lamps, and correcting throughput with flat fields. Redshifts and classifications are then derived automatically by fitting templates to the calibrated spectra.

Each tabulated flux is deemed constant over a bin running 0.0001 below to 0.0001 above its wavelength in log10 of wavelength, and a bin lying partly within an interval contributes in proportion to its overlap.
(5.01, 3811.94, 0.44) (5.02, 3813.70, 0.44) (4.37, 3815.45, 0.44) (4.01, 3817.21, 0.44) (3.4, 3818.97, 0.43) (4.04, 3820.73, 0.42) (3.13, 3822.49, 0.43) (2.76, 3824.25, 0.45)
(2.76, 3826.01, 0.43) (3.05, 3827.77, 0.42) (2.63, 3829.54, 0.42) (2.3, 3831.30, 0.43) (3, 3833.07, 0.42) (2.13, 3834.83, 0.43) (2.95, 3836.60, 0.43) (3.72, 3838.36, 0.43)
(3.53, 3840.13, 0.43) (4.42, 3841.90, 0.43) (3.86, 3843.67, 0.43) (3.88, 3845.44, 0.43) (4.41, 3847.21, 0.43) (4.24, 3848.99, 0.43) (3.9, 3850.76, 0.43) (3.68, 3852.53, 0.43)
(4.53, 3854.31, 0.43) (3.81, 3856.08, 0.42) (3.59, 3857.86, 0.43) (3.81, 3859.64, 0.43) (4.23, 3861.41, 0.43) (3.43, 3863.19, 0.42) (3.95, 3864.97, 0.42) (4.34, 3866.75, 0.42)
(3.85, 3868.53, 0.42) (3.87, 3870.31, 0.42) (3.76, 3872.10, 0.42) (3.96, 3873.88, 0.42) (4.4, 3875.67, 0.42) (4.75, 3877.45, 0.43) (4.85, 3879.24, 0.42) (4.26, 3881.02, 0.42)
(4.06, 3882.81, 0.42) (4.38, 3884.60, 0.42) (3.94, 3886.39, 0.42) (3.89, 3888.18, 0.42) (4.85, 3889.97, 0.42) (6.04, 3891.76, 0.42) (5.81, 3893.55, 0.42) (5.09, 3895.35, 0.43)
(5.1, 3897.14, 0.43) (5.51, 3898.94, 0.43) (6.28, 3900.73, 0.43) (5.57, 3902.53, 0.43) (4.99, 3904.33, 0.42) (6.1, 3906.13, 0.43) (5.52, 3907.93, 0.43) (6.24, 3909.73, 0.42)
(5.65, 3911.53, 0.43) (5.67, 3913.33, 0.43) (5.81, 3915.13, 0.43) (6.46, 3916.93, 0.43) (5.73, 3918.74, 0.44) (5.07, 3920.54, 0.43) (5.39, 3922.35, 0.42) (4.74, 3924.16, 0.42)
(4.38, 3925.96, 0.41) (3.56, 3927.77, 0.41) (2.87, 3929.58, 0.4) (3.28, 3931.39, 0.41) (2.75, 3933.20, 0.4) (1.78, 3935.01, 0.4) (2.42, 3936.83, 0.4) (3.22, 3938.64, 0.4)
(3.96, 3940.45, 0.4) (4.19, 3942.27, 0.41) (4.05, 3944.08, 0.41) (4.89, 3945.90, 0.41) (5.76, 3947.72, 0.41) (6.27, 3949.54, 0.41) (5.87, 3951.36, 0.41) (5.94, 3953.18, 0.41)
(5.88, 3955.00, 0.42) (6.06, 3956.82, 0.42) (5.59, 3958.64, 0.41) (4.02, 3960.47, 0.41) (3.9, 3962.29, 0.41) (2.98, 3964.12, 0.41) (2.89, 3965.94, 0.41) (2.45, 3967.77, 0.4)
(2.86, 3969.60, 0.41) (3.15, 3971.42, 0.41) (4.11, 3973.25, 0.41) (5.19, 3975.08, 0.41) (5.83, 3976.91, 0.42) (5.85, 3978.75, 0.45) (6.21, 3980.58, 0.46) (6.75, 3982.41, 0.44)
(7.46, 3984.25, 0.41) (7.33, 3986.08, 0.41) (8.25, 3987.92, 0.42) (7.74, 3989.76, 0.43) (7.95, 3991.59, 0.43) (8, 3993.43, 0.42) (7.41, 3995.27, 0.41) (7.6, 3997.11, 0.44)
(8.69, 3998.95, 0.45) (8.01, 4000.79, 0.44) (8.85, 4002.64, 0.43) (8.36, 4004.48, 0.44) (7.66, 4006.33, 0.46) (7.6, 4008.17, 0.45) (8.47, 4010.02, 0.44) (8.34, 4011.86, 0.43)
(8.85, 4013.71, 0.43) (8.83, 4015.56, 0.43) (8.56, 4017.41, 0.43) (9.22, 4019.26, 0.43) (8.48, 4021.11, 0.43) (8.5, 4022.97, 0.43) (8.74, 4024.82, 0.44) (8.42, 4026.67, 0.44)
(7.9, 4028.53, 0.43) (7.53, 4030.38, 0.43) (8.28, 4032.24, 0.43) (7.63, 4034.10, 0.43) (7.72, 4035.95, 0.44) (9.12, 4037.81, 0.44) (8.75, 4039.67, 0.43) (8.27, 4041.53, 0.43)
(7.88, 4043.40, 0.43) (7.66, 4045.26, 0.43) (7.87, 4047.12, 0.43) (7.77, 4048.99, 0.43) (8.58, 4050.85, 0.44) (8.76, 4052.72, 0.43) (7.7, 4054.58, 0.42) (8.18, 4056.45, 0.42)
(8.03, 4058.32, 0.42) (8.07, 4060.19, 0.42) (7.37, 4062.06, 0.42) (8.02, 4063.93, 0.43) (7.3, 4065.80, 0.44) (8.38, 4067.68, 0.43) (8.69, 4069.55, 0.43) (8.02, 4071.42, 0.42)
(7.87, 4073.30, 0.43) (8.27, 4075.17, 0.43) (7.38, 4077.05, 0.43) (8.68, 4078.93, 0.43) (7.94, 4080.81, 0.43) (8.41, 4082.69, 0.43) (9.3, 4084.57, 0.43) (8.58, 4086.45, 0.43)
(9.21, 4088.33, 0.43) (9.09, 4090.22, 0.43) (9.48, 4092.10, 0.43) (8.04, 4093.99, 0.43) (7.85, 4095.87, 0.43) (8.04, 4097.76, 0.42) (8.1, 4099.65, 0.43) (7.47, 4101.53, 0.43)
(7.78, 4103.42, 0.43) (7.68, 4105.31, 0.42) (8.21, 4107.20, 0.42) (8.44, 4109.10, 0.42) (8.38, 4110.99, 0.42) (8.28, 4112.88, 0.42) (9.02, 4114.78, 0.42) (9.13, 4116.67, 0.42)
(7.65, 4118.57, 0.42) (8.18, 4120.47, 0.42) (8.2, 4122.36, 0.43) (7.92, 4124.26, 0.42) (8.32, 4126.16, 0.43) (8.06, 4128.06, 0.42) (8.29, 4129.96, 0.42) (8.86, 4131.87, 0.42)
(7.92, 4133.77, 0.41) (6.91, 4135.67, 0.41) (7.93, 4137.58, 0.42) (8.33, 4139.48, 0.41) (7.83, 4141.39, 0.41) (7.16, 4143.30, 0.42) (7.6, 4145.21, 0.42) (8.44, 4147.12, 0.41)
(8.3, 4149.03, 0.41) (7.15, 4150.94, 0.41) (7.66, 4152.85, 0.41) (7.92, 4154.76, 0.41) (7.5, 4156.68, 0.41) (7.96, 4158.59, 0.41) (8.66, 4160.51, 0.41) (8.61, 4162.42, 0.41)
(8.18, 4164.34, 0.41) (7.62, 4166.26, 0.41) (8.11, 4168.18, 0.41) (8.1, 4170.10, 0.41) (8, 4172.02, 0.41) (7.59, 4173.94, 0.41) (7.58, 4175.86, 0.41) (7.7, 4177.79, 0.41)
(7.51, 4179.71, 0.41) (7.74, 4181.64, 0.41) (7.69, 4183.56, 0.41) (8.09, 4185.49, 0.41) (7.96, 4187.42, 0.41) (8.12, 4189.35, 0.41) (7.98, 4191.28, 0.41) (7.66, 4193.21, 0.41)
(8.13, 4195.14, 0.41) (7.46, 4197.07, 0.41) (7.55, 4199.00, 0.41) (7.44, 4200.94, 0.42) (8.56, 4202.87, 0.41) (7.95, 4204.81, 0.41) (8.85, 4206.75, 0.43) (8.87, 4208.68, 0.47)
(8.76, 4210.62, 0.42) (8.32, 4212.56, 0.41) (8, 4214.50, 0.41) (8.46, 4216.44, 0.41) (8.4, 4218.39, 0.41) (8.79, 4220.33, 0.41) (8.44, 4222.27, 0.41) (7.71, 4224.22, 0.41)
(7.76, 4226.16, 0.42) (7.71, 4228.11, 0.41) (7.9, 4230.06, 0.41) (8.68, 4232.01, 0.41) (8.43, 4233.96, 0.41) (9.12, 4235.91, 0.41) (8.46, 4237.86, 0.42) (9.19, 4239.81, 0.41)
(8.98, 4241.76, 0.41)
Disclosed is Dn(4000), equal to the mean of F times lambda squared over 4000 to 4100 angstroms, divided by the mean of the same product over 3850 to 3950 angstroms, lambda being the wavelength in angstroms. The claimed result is 1.97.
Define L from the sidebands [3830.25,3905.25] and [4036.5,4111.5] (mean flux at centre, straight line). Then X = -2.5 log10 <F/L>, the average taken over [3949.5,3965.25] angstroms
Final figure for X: 0.17 mag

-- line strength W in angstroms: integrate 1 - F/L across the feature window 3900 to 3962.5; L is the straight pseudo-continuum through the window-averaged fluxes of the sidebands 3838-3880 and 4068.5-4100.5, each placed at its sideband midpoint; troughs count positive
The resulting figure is 6.2 angstroms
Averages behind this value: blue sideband 4.03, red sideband 8.41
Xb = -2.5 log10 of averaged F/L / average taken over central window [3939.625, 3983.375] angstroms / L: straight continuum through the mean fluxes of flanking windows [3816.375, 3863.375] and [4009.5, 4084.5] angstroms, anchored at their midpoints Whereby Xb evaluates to 0.29 mag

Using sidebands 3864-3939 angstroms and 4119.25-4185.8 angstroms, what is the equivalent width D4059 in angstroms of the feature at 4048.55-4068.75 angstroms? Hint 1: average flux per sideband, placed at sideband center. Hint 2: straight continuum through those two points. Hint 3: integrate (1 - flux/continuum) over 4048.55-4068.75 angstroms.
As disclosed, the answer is -4.0 angstroms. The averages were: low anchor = 4.63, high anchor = 7.93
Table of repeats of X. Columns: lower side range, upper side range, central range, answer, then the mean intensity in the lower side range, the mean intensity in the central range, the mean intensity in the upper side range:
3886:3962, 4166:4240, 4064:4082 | -0.215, 4.91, 8.06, 8.11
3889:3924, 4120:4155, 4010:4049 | -0.212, 5.6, 8.32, 7.94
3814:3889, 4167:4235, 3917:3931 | 0.011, 3.77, 4.6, 8.06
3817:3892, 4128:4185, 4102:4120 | -0.137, 3.8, 8.26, 7.9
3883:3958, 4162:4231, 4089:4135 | -0.170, 4.9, 8.26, 8.03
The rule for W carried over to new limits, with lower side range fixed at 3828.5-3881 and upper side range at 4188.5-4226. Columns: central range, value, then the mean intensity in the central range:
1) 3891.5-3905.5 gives -3.9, 5.53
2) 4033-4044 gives -3.9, 8.24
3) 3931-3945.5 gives 4.7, 3.26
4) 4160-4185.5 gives -0.6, 7.92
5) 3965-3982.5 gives 2.9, 4.43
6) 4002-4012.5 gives -4.6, 8.2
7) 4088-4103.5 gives -3.5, 8.34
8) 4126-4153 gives -2.2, 7.91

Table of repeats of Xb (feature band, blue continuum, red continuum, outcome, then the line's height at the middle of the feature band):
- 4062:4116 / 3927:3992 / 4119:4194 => -0.20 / 6.86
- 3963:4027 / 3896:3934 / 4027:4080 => -0.02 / 6.81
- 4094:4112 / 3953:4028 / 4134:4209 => -0.07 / 7.48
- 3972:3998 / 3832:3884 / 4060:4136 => -0.10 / 6.19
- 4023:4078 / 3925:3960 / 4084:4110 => -0.14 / 7.15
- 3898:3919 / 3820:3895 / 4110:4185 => -0.25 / 4.61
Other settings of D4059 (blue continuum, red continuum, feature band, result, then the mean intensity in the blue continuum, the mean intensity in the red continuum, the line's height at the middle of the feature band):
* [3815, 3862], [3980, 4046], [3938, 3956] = 3.8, 3.55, 8.1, 6.38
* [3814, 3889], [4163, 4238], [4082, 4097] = -4.5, 3.77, 8.09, 6.71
